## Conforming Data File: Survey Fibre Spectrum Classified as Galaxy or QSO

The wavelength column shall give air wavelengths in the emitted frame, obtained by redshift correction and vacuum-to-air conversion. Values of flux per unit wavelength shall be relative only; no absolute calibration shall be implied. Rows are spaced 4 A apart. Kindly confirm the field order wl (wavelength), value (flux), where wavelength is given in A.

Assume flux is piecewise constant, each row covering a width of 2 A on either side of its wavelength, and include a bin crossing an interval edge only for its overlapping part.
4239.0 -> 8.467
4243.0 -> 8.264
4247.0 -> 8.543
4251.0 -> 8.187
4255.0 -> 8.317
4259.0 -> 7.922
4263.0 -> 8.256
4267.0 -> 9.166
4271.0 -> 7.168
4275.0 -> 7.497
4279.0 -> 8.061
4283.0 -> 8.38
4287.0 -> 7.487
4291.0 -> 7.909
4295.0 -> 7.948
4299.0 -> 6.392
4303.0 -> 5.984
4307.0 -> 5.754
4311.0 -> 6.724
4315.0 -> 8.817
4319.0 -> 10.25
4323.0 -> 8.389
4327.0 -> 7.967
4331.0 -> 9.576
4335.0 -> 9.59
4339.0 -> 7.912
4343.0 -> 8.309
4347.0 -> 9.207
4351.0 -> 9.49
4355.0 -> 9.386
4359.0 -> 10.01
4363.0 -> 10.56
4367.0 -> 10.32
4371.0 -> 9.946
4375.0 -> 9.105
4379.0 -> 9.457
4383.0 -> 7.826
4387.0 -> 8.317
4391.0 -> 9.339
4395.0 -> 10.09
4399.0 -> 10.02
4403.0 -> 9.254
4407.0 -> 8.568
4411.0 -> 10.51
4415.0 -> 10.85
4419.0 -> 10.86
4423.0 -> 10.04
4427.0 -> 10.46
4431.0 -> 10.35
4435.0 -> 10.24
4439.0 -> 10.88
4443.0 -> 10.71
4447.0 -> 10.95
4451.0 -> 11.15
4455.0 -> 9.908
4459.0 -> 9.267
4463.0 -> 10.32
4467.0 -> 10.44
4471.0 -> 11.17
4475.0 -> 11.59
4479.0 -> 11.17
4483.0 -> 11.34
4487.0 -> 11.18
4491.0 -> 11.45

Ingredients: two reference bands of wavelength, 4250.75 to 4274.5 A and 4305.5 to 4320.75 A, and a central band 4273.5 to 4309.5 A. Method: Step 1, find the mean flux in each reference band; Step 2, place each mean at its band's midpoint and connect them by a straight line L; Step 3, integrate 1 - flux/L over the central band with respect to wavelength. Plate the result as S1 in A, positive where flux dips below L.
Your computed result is 3.4 A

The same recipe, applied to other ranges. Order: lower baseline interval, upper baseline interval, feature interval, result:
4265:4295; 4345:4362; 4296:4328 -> 4.2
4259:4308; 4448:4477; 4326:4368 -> -3.3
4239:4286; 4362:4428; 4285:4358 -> 5.5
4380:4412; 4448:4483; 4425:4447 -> -1.1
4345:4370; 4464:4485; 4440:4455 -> 0.0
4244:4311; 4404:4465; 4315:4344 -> -1.1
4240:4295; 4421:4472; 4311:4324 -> -0.1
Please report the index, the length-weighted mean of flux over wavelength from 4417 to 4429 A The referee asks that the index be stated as 10.5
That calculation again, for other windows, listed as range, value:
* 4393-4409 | 9.48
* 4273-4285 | 7.98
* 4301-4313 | 6.15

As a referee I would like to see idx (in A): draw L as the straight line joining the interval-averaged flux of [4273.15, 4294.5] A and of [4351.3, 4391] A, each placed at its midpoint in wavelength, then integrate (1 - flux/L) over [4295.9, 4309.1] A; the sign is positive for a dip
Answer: 3.2 A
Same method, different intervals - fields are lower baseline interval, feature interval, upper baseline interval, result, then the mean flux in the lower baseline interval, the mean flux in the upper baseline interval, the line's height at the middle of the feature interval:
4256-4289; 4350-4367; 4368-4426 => -1.5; 8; 9.61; 9.11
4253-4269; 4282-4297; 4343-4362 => 1.4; 8.42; 9.45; 8.74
